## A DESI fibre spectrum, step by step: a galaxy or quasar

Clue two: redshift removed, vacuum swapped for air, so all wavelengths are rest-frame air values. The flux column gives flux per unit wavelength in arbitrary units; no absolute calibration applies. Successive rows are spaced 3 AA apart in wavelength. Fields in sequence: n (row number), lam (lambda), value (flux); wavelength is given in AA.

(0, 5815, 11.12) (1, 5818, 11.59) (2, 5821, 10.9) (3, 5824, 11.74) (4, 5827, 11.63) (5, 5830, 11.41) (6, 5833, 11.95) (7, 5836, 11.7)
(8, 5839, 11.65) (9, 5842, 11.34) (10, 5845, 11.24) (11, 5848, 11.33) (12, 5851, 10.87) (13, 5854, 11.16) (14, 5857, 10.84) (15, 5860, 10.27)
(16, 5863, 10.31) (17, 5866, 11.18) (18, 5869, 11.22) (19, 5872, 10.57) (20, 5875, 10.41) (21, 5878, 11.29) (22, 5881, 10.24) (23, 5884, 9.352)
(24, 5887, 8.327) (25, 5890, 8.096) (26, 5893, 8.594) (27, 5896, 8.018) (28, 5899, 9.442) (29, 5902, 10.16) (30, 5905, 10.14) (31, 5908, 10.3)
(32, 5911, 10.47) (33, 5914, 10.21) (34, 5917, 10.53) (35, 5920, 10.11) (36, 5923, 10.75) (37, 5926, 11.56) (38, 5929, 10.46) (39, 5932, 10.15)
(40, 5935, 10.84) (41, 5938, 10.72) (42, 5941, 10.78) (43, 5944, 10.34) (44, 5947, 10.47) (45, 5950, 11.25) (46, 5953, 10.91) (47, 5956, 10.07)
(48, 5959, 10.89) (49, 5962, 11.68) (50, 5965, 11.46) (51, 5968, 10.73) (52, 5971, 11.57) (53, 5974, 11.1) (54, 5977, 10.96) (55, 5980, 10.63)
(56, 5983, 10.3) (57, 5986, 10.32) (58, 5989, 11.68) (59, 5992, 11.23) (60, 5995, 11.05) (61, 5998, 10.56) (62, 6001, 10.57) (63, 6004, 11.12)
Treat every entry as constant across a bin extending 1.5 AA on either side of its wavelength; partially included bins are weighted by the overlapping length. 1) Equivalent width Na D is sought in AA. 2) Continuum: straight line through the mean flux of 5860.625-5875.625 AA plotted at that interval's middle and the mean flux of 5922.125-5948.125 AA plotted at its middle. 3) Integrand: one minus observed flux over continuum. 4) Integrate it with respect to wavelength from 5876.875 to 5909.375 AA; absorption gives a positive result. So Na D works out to 3.9 AA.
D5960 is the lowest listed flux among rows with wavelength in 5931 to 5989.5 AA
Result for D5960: 10.07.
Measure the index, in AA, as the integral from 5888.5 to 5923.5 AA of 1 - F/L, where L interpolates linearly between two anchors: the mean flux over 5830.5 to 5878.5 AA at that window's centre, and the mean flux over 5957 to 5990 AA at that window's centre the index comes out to 4.3 AA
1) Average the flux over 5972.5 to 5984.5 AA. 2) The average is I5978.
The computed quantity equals 10.7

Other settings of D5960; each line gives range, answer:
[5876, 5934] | 8.018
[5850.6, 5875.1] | 10.27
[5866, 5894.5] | 8.096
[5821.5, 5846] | 11.24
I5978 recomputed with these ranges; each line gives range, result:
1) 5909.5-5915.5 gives 10.3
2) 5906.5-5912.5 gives 10.4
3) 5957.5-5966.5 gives 11.3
